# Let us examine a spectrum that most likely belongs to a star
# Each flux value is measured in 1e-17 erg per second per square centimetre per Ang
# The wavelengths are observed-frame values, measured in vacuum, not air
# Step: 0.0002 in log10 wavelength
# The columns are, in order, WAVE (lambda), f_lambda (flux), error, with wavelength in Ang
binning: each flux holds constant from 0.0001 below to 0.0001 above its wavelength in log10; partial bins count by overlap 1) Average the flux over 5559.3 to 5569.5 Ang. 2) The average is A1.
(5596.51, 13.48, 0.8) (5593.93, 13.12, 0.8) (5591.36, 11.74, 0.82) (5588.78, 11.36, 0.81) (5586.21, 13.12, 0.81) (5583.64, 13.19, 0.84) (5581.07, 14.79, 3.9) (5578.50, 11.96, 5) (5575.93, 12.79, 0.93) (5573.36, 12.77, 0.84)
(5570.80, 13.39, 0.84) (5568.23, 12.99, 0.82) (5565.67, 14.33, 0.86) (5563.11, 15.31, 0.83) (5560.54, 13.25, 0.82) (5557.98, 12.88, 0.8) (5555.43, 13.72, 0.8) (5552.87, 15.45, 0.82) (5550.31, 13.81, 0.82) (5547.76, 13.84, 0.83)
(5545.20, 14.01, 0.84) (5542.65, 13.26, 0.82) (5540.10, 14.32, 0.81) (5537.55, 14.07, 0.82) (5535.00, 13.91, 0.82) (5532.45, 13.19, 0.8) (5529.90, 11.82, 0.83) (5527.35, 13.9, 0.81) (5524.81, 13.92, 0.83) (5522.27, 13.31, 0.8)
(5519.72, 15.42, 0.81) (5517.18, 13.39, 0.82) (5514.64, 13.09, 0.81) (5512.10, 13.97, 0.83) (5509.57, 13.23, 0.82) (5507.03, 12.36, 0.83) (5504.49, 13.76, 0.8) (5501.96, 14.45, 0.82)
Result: 14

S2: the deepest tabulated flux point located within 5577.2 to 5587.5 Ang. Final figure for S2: 11.96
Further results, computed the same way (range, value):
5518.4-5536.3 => 11.82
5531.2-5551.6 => 13.19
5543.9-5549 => 13.84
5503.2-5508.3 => 12.36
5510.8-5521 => 13.09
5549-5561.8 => 12.88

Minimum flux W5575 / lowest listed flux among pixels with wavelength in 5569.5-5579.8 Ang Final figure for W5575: 11.96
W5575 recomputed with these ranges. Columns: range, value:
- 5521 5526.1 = 13.31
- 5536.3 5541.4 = 14.07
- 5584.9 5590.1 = 11.36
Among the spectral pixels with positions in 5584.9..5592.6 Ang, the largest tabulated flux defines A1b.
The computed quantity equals 13.12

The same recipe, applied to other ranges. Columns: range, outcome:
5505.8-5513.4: 13.97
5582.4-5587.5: 13.19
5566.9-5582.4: 14.79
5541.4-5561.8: 15.45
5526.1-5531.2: 13.9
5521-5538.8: 14.07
